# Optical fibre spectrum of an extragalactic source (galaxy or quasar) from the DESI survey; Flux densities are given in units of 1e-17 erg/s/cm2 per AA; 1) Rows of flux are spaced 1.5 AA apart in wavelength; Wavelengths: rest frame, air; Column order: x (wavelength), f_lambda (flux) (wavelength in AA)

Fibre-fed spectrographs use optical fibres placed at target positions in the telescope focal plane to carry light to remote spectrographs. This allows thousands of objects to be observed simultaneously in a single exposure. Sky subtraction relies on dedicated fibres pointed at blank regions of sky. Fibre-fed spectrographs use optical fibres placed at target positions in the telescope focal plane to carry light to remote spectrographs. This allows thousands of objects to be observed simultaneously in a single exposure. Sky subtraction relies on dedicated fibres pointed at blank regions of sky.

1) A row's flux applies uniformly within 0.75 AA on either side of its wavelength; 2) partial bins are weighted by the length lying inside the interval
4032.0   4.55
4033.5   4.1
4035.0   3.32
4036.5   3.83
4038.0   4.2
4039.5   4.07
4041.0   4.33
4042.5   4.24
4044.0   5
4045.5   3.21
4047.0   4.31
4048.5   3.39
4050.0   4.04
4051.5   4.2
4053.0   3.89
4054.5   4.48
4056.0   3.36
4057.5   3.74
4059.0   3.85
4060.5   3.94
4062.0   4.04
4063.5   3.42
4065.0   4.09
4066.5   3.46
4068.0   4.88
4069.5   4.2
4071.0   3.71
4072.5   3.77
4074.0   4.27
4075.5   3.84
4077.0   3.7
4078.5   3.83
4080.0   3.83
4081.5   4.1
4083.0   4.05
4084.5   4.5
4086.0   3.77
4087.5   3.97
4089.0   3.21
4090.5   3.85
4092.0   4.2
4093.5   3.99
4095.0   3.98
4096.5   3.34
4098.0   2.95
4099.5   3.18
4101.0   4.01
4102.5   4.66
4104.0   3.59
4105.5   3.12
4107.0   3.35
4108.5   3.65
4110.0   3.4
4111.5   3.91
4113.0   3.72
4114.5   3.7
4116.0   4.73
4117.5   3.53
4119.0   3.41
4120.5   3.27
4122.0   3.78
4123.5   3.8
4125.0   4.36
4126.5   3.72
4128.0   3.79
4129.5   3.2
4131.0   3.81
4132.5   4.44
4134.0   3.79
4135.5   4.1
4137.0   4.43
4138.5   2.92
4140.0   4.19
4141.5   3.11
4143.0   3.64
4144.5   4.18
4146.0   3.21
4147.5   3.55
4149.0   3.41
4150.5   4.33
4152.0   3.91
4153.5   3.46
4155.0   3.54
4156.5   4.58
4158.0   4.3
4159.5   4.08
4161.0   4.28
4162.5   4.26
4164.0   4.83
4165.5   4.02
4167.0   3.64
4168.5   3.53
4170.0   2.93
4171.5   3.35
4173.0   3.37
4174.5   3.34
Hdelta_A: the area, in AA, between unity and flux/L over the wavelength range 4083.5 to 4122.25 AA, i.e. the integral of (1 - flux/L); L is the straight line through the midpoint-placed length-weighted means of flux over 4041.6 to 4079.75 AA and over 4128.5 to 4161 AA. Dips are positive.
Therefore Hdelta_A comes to 1.7 AA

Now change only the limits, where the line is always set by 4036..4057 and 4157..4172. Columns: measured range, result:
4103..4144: 2.5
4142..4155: 0.9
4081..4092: 0.2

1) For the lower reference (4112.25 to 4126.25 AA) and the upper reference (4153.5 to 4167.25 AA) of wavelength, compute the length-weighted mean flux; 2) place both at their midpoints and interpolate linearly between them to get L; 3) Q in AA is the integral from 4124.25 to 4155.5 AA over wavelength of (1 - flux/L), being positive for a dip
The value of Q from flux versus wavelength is 1.6 AA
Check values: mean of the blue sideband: 3.81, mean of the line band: 3.77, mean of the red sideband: 4.15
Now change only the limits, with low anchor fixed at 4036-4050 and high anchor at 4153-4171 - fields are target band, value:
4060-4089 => 0.64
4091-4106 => 1.12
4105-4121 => 1.48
